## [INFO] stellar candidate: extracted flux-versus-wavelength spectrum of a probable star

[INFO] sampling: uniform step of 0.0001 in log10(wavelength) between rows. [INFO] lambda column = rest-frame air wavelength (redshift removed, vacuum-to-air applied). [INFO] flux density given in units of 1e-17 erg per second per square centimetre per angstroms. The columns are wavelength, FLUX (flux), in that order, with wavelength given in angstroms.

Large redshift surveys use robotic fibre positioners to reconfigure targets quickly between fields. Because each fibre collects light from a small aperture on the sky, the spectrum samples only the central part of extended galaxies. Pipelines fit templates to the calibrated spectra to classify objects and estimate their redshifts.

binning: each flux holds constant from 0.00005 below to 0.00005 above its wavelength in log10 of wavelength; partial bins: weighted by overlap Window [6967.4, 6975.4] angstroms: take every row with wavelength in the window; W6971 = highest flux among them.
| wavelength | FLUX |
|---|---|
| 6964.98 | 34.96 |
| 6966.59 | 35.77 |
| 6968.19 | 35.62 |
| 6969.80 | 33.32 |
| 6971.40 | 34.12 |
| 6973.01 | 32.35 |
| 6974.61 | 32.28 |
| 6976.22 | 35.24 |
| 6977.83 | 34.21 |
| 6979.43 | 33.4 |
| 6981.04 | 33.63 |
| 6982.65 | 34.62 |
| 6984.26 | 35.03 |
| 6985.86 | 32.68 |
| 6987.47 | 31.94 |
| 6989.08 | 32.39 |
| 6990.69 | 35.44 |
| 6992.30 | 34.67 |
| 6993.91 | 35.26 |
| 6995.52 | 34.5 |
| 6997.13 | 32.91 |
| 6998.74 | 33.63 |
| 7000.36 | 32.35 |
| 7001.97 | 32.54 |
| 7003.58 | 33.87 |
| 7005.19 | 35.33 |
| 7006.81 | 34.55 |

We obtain 35.62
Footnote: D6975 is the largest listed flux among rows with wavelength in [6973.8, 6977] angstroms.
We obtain 35.24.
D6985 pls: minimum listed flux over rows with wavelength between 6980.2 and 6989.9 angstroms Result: 31.94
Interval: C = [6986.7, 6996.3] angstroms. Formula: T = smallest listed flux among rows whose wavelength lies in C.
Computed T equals 31.94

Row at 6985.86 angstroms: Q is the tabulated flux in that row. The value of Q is 32.68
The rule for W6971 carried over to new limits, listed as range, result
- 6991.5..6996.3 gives 35.26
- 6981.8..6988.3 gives 35.03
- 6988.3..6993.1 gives 35.44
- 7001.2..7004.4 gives 33.87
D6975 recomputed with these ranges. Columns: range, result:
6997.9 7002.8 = 33.63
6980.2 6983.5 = 34.62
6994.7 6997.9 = 34.5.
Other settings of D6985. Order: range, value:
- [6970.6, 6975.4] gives 32.28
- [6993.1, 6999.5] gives 32.91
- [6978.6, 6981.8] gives 33.4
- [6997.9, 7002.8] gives 32.35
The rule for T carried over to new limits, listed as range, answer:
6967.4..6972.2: 33.32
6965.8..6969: 35.62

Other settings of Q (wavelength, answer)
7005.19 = 35.33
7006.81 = 34.55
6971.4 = 34.12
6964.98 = 34.96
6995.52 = 34.5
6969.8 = 33.32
